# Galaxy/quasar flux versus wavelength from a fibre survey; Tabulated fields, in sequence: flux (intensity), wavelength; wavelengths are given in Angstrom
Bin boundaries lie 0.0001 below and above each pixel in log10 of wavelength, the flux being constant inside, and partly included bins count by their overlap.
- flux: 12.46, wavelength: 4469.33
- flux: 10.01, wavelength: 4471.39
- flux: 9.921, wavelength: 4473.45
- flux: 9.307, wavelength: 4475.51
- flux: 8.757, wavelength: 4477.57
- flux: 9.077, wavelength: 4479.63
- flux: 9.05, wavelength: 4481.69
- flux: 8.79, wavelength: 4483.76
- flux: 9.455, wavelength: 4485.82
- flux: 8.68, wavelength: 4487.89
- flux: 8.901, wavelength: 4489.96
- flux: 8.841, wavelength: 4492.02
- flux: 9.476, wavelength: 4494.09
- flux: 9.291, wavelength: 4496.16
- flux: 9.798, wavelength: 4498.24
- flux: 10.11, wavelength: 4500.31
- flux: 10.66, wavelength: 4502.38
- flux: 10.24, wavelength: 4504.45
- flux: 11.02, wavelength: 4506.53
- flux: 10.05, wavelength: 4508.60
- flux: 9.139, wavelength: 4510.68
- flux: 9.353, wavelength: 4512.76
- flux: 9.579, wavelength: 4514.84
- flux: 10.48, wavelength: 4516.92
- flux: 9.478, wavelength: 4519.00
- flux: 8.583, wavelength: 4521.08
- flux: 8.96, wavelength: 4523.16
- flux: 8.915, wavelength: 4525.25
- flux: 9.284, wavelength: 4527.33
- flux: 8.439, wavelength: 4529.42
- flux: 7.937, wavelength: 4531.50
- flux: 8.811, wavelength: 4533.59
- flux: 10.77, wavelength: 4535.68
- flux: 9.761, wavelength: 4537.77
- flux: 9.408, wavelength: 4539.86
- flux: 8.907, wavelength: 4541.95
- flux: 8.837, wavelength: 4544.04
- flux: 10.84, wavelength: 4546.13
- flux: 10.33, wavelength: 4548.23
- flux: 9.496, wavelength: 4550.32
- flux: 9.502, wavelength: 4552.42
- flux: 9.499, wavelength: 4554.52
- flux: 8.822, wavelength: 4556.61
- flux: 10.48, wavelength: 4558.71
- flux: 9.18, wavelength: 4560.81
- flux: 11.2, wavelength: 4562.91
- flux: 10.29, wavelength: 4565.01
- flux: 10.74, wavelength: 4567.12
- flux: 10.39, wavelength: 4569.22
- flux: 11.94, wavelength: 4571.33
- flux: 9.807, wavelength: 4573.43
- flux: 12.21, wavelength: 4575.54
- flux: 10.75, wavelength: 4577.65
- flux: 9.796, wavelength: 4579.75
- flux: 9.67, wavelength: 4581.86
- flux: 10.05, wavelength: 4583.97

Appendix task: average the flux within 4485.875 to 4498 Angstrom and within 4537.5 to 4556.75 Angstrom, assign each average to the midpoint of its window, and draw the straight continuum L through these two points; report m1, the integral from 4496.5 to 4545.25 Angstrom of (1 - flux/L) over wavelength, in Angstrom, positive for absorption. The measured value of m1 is -0.8 Angstrom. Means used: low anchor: 9.12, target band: 9.5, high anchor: 9.57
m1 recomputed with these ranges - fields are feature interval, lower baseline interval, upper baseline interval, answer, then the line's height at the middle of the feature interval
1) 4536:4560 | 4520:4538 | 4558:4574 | 0.3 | 9.79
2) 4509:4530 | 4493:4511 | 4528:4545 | 0.6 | 9.55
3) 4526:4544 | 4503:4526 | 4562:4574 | 1.7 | 10.1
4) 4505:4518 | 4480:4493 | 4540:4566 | -1.0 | 9.27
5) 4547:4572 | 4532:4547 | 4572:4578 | 0.6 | 10.4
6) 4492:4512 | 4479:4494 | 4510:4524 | -1.6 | 9.19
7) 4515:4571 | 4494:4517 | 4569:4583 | 3.8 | 10.3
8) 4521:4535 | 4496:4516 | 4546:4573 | 1.8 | 10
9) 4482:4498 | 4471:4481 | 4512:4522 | 0.5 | 9.42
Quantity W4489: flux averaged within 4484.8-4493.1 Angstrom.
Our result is 8.97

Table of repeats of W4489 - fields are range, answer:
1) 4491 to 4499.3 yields 9.35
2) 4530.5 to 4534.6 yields 8.37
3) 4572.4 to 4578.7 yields 10.9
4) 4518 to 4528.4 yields 9.04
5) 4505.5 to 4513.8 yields 9.89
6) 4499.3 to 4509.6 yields 10.4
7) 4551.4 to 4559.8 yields 9.58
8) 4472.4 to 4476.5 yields 9.62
